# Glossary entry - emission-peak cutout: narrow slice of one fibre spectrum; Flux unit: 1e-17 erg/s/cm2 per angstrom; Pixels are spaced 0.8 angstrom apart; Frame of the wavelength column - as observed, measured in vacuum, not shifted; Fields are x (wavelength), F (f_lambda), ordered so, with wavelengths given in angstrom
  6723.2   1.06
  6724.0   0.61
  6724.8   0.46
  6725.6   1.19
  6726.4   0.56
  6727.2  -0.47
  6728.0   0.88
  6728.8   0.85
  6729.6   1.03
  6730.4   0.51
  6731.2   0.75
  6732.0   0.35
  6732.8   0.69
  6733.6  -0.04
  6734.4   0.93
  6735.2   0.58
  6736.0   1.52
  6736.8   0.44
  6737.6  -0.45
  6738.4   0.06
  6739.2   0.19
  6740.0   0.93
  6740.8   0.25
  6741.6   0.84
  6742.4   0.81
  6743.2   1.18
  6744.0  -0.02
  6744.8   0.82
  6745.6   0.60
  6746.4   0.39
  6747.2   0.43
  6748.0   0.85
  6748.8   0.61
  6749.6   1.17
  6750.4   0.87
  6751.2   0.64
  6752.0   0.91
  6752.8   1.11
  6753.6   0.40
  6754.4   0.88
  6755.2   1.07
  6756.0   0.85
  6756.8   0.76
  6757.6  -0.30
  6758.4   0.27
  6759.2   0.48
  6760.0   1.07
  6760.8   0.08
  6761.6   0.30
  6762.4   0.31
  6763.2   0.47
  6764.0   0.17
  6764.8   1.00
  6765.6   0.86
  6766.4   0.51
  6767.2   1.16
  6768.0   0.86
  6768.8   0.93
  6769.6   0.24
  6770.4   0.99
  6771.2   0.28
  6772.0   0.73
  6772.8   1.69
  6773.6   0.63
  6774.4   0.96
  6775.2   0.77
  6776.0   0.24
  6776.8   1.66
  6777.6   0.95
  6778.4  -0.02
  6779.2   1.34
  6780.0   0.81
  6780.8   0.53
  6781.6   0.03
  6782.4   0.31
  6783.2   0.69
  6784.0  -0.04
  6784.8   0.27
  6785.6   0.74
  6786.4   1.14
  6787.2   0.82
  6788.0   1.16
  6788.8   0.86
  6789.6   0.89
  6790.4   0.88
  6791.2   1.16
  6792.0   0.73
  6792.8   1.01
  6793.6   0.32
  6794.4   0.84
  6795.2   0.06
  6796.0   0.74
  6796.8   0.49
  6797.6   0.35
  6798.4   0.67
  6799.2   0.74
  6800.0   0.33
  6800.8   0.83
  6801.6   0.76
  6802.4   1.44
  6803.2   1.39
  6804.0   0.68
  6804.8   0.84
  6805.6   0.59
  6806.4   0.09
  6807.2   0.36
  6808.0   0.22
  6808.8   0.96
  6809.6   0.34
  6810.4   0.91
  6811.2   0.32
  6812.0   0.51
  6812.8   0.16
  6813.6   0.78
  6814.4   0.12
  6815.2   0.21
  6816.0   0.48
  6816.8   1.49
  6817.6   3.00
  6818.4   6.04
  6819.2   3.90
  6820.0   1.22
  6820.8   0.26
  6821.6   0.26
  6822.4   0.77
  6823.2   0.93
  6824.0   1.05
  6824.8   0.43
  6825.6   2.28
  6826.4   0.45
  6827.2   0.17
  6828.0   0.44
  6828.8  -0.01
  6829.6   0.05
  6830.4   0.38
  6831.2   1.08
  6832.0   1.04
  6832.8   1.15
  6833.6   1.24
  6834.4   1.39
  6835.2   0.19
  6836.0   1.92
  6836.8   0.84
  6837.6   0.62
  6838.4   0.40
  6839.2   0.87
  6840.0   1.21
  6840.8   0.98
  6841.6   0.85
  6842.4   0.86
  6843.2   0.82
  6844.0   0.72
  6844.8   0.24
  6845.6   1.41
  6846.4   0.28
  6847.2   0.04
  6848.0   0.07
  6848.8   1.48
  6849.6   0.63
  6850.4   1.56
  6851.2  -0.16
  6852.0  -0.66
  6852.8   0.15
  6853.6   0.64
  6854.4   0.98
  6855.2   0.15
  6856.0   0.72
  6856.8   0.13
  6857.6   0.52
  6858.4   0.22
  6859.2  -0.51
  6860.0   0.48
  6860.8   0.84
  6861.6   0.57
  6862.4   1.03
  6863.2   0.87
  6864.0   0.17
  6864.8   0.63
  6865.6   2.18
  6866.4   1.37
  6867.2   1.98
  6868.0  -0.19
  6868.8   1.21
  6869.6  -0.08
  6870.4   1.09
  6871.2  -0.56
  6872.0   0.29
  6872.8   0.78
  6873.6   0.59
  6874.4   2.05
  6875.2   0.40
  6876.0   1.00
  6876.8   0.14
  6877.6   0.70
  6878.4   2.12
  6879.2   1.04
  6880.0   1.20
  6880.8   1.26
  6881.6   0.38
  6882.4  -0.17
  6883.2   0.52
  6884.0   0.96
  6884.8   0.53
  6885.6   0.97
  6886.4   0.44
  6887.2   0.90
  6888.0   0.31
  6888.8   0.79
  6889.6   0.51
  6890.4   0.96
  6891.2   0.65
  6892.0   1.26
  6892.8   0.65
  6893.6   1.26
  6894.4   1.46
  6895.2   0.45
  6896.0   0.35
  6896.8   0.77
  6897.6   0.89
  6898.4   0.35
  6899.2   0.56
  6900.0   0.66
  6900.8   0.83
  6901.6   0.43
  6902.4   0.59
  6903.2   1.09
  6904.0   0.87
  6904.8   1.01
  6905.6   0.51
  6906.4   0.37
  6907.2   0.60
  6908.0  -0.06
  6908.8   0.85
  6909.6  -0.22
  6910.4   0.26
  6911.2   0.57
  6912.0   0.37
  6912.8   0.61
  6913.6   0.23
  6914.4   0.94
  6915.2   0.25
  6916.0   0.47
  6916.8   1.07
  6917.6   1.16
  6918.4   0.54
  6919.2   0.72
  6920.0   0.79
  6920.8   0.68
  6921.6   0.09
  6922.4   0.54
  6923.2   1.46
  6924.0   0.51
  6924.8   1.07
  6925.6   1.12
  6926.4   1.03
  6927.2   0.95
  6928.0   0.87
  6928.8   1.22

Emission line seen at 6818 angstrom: H-alpha 6563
